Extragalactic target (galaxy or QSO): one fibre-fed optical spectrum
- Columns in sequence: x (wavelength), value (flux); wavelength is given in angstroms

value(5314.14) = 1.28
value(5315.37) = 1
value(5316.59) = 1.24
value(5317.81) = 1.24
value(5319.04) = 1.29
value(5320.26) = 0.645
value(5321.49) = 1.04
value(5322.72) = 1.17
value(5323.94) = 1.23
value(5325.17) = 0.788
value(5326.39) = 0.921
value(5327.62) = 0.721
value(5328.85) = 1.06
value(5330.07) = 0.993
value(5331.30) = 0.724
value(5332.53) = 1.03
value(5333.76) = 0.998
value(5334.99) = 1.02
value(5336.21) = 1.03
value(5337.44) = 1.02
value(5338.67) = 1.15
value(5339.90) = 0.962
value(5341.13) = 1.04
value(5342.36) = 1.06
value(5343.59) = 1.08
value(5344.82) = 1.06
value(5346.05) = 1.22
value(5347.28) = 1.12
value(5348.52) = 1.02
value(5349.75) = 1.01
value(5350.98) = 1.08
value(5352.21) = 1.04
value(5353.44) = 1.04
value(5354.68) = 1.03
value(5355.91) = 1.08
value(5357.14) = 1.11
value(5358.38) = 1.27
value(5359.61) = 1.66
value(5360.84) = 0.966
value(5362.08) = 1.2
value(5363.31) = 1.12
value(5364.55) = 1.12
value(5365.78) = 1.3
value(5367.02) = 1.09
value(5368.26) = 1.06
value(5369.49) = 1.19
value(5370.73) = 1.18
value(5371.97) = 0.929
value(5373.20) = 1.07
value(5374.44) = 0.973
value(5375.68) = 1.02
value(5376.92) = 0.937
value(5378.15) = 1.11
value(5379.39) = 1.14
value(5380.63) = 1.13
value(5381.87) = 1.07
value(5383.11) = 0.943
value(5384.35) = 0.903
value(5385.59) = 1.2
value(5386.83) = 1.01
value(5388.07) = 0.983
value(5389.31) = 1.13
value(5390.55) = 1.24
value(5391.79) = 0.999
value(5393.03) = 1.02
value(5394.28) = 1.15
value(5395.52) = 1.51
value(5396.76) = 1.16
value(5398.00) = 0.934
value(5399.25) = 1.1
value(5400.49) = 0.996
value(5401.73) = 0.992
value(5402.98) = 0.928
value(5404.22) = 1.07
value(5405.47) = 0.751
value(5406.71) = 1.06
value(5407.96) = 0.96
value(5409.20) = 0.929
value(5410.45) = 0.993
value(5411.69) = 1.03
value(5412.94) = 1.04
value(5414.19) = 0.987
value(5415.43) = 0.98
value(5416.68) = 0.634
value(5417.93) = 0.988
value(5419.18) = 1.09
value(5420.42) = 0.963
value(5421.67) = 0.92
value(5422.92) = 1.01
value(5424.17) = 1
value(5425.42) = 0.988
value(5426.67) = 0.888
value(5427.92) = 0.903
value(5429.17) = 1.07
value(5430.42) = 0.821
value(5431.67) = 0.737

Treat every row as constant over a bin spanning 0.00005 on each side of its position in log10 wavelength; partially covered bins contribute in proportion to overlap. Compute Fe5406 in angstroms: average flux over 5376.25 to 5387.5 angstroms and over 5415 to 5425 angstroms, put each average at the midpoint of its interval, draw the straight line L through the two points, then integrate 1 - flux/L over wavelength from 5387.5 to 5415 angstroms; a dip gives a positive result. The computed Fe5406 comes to -1.2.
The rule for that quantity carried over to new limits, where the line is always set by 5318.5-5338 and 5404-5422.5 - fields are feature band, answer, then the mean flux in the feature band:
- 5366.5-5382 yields -1.6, 1.07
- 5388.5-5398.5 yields -1.9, 1.14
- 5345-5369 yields -4.0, 1.13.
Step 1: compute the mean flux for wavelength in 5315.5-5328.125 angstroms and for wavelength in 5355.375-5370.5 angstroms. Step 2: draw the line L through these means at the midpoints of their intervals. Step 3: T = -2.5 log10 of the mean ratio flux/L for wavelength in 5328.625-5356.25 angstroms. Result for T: 0.07 mag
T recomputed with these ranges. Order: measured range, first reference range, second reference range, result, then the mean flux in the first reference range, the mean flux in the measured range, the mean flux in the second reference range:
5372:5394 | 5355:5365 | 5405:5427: 0.04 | 1.19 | 1.05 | 0.959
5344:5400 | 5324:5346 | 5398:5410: -0.13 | 0.992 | 1.1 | 0.974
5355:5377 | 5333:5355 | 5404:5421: -0.11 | 1.05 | 1.13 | 0.96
